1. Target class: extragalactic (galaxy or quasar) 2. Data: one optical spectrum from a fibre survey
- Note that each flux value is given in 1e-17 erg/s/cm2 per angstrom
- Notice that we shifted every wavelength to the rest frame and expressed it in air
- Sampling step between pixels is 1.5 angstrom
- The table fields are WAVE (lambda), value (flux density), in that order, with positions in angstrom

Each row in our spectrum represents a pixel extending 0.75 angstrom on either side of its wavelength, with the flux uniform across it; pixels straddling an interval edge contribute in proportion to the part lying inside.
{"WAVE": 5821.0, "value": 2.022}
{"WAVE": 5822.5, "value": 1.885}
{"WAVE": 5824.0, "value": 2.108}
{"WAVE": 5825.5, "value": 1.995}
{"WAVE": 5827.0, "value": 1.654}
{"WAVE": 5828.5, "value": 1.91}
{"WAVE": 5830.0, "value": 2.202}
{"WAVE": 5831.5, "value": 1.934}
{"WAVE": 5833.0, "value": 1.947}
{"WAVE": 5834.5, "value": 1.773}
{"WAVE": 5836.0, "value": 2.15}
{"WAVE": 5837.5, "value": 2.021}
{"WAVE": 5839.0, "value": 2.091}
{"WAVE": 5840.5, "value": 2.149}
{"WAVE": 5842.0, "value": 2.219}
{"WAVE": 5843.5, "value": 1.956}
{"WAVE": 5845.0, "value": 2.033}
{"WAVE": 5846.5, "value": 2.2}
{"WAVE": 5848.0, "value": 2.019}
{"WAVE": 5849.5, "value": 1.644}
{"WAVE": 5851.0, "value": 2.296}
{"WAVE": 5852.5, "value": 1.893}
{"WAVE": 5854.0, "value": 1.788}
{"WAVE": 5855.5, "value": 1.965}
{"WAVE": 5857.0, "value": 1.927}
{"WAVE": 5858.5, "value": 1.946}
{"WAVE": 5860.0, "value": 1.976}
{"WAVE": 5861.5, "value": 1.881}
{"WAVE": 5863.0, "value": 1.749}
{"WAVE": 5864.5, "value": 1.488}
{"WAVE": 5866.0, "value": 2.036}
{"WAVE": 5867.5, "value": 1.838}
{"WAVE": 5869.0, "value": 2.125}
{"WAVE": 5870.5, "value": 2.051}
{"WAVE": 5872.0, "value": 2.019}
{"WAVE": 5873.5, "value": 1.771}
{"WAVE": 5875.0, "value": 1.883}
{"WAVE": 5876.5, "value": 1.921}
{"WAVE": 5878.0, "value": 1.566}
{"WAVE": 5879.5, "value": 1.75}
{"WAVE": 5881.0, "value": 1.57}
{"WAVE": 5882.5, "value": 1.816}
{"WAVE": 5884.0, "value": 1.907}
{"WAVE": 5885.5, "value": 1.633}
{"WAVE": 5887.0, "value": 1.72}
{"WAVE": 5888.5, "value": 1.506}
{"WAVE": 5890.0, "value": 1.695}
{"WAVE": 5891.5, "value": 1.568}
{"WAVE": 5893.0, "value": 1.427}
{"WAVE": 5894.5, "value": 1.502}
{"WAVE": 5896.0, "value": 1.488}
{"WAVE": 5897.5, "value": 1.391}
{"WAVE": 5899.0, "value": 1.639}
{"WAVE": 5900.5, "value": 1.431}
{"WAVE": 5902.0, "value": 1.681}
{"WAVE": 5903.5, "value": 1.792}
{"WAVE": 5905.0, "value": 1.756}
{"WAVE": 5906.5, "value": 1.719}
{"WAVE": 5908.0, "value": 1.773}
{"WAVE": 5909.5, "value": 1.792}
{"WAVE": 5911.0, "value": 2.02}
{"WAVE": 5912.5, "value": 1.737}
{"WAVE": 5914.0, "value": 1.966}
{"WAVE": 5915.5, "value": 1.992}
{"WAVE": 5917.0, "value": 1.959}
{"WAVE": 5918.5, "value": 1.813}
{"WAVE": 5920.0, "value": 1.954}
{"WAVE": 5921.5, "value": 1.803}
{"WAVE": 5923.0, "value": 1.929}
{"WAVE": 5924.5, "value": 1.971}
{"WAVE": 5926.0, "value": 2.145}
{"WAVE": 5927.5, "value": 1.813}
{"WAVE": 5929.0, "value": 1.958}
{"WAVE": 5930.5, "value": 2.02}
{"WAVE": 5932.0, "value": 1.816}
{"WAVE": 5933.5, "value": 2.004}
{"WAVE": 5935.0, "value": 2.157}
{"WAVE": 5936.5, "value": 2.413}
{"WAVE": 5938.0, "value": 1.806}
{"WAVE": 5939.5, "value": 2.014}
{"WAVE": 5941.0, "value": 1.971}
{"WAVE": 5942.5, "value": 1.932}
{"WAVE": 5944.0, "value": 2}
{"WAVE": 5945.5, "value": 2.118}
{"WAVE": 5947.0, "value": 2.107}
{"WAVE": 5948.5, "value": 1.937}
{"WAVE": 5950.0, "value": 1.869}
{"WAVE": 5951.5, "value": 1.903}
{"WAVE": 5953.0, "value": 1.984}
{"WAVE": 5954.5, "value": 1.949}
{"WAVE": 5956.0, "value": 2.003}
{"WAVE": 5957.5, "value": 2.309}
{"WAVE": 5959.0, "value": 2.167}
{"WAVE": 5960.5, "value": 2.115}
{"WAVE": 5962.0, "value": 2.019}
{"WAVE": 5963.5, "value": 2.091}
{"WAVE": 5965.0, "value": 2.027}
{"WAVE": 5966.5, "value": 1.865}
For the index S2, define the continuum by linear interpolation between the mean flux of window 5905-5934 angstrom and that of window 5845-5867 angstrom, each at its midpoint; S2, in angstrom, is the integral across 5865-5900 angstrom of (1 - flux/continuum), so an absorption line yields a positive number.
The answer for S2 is 3.4 angstrom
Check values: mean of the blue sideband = 1.92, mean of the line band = 1.73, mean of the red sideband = 1.9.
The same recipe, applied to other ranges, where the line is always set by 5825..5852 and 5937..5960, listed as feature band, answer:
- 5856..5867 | 0.8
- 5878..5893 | 2.6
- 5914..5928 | 0.5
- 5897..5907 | 1.9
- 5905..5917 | 0.9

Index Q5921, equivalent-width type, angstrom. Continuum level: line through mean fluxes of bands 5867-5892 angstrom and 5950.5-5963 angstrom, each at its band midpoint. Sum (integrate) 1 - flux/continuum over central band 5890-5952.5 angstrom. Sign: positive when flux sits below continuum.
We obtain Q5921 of 2.6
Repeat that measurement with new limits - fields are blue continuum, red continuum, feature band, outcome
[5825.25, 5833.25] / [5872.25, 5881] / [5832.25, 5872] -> -2.4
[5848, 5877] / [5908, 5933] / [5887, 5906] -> 3.3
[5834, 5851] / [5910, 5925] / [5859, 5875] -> 0.8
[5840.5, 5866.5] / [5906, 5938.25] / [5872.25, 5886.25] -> 1.3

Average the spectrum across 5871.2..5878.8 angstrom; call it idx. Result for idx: 1.83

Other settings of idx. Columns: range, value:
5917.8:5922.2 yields 1.86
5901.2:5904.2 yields 1.73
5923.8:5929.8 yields 1.97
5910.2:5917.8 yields 1.93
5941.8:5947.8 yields 2.04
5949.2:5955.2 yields 1.93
